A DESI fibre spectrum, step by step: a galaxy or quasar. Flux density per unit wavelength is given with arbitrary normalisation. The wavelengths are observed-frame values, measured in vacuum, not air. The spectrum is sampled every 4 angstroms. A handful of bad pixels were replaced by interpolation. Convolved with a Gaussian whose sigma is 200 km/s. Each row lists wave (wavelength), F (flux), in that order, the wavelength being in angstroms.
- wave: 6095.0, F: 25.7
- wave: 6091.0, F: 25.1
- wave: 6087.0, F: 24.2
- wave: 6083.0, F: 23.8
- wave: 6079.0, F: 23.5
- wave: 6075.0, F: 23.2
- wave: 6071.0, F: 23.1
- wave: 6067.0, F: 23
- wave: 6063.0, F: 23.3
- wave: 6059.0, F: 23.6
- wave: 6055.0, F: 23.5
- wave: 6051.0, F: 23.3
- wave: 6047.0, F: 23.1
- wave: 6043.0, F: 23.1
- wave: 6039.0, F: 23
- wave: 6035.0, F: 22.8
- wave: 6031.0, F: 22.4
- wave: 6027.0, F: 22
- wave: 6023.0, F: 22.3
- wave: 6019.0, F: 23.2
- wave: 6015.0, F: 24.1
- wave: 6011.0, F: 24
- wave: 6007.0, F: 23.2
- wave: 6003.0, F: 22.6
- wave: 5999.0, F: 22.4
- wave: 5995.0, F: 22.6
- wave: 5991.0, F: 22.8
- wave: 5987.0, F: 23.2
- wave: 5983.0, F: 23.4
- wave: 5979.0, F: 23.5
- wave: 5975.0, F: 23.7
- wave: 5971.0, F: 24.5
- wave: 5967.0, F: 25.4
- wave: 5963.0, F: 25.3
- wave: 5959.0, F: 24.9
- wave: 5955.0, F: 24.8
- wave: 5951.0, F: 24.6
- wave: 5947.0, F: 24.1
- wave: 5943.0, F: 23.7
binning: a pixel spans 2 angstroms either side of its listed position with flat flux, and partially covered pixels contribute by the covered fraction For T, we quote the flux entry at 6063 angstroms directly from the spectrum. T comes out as 23.3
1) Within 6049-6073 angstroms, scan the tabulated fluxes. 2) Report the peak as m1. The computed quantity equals 23.6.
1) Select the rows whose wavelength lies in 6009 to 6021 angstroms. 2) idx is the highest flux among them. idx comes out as 24.1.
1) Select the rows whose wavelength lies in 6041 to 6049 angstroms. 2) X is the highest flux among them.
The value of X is 23.1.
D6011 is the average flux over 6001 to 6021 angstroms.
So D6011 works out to 23.4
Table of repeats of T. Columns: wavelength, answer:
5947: 24.1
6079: 23.5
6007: 23.2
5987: 23.2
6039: 23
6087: 24.2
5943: 23.7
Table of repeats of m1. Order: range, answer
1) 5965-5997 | 25.4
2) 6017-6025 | 23.2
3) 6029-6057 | 23.5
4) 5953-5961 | 24.9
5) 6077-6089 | 24.2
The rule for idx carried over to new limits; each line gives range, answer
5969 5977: 24.5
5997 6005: 22.6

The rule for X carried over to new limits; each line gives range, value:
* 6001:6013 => 24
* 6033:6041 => 23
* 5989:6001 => 22.8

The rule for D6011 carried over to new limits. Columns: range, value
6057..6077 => 23.2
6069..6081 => 23.3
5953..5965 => 25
